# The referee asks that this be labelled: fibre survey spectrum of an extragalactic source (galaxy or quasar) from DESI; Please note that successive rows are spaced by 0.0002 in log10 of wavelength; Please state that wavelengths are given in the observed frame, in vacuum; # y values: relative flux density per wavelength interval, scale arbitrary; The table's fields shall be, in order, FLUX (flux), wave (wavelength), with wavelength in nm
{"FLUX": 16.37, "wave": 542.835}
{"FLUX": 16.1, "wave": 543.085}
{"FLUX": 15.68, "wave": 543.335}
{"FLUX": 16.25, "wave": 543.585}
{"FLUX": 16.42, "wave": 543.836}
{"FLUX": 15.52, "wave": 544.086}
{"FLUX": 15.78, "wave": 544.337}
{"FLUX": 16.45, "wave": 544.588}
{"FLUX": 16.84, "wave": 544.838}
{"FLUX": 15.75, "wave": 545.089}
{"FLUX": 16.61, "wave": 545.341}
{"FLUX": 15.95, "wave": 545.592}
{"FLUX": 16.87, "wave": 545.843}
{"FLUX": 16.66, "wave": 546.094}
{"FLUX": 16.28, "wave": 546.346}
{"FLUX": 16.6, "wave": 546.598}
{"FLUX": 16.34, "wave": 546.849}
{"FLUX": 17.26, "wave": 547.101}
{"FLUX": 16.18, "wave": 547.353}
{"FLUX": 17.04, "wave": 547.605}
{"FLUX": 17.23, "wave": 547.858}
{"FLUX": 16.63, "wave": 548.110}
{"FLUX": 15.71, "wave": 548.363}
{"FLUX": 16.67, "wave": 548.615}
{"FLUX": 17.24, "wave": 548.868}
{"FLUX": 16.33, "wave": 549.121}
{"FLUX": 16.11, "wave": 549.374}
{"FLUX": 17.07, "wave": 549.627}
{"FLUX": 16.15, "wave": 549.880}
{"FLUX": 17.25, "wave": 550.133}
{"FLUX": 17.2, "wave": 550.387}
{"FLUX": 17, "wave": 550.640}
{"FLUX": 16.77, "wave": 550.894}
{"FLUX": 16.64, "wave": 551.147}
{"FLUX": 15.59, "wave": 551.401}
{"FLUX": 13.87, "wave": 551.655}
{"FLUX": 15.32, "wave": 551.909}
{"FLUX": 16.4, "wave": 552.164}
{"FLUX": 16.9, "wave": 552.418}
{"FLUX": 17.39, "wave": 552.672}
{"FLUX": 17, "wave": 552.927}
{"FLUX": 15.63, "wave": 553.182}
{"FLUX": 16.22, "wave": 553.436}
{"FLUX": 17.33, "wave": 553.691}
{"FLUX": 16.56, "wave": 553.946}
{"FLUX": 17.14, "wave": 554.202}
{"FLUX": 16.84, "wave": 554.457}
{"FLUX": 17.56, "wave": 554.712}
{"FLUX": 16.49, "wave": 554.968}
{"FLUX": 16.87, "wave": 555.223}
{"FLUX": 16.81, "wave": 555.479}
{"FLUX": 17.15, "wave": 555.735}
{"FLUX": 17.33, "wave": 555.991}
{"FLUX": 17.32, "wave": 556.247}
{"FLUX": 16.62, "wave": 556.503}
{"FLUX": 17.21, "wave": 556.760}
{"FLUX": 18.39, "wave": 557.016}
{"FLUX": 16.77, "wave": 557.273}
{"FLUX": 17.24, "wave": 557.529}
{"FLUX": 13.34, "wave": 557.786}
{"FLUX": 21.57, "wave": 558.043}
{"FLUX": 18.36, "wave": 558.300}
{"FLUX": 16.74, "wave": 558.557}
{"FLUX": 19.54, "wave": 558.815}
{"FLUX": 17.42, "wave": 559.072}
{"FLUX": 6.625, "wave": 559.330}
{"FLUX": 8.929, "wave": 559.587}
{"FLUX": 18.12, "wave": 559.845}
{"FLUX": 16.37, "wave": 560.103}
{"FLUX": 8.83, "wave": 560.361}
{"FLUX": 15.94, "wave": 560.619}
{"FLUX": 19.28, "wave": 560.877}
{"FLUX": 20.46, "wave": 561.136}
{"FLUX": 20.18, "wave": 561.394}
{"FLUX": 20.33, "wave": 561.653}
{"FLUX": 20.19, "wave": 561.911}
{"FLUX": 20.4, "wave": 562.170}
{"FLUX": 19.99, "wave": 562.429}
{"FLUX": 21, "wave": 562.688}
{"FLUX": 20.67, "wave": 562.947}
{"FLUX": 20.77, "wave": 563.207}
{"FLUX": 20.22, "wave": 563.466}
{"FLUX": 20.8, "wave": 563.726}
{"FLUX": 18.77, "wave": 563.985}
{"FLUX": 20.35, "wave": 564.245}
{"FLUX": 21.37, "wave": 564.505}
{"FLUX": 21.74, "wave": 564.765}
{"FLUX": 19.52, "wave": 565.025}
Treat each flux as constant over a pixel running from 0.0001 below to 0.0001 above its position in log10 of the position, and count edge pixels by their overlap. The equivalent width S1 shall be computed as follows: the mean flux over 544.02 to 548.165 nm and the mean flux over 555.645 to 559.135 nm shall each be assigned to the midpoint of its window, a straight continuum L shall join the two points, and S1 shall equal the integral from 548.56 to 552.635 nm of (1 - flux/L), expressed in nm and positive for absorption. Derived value 0.11 nm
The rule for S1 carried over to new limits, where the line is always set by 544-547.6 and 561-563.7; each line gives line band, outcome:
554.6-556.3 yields 0.15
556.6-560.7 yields 0.79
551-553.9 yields 0.29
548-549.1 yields 0.03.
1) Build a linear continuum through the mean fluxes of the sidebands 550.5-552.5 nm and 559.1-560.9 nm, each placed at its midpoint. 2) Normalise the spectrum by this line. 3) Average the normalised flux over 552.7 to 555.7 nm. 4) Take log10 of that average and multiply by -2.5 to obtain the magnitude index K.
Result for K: -0.110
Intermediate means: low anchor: 16.1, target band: 16.8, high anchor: 13.3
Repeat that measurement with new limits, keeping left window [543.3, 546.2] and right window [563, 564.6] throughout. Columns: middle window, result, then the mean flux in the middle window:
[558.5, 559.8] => 0.354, 14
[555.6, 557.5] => 0.093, 17.3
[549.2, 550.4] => 0.041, 16.7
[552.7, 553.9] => 0.093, 16.6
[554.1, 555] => 0.080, 17.1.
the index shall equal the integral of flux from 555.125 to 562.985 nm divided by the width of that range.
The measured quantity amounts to 17.3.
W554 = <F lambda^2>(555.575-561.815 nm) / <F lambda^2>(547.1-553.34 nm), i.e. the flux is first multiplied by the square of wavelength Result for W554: 1.04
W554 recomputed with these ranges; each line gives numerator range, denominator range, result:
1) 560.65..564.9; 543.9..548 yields 1.31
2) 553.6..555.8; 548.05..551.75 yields 1.05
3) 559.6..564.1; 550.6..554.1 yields 1.19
